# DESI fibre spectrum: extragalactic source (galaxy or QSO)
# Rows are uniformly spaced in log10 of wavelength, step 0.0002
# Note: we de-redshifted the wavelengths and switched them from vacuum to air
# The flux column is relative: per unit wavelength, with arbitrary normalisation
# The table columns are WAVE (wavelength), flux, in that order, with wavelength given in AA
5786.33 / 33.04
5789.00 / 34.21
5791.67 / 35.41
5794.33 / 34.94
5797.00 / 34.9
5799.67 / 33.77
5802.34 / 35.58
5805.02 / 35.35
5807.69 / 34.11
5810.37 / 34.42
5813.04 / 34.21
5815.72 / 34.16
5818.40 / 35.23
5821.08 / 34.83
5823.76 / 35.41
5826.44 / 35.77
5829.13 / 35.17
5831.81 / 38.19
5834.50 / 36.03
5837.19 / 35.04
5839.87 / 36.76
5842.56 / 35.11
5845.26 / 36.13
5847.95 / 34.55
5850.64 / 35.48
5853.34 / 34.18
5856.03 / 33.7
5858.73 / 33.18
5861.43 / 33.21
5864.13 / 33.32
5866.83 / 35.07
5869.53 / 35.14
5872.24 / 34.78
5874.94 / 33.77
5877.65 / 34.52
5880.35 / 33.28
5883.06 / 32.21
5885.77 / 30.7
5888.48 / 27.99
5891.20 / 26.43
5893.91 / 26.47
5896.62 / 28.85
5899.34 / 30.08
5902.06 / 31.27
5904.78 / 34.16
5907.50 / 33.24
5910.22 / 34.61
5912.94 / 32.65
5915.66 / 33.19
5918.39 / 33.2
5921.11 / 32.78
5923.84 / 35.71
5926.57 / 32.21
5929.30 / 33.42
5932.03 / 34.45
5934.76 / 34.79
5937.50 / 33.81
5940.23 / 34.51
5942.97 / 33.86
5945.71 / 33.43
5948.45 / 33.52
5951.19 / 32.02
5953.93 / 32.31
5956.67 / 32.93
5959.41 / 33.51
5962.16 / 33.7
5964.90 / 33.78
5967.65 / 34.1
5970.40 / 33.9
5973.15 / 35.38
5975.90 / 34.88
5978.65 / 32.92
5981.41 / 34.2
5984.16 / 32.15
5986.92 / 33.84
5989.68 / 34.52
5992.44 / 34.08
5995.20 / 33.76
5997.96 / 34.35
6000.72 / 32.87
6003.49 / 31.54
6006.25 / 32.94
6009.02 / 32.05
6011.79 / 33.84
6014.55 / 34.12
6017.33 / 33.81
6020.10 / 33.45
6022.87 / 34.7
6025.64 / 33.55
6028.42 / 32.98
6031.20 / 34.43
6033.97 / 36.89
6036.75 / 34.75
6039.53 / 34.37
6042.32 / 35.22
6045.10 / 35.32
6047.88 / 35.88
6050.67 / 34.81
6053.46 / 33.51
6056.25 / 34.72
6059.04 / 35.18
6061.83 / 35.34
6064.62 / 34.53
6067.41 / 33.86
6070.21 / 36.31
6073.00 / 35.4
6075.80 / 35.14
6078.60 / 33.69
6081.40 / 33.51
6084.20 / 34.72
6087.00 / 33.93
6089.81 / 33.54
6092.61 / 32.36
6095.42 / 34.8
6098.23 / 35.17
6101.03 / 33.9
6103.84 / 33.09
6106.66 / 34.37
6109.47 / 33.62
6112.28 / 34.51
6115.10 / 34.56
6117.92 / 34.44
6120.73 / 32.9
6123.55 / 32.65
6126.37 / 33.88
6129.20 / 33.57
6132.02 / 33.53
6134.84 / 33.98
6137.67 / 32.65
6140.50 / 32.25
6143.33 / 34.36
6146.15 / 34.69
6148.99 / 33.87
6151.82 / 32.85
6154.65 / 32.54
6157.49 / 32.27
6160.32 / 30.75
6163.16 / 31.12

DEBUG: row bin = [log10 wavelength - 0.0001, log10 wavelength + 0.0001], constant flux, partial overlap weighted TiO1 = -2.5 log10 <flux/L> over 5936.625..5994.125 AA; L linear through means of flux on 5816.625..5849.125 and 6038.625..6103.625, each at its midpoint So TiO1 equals 0.04 mag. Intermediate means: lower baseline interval 35.7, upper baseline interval 34.5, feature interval 33.7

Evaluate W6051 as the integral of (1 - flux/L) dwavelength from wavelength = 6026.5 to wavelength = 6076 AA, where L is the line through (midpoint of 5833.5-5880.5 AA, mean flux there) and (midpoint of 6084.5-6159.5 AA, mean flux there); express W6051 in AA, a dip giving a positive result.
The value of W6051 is -1.5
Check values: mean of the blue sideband 34.7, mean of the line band 34.9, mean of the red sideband 33.6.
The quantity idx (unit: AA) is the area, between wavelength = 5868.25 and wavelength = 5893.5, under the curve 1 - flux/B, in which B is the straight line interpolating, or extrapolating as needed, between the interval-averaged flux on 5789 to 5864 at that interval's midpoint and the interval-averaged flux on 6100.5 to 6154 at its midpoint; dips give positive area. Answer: 2.07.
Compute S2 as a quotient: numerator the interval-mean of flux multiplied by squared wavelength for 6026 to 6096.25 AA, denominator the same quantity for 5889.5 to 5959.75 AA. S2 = 1.1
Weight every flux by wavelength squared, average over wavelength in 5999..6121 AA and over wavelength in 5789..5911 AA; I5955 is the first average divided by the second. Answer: 1.1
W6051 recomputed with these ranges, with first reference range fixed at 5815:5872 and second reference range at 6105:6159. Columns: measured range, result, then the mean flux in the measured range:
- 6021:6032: 0.1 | 33.9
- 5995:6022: 0.7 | 33.3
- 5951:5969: 0.6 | 33.3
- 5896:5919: 1.5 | 32.4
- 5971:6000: 0.3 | 34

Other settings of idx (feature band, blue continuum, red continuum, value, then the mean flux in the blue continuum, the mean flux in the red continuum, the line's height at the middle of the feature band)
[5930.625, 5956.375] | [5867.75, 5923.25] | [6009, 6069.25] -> -0.58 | 32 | 34.5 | 32.9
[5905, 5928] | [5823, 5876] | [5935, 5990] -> 0.49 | 35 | 33.7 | 34.2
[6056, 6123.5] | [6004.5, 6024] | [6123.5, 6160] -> -1.84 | 33.5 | 33.3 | 33.4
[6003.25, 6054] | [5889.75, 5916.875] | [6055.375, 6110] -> -1.22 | 31.1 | 34.4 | 33.4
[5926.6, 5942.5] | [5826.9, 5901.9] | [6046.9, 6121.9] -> -0.18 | 33.3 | 34.4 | 33.6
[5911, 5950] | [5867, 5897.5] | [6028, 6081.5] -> -1.53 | 31.5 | 34.9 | 32.4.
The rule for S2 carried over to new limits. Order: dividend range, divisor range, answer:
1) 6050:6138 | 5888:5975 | 1.10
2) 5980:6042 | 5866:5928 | 1.09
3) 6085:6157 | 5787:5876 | 1.06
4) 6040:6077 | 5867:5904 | 1.18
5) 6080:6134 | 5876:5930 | 1.14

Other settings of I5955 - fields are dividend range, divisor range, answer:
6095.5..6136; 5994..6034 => 1.04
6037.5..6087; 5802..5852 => 1.06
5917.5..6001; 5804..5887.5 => 1.01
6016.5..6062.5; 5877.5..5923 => 1.15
